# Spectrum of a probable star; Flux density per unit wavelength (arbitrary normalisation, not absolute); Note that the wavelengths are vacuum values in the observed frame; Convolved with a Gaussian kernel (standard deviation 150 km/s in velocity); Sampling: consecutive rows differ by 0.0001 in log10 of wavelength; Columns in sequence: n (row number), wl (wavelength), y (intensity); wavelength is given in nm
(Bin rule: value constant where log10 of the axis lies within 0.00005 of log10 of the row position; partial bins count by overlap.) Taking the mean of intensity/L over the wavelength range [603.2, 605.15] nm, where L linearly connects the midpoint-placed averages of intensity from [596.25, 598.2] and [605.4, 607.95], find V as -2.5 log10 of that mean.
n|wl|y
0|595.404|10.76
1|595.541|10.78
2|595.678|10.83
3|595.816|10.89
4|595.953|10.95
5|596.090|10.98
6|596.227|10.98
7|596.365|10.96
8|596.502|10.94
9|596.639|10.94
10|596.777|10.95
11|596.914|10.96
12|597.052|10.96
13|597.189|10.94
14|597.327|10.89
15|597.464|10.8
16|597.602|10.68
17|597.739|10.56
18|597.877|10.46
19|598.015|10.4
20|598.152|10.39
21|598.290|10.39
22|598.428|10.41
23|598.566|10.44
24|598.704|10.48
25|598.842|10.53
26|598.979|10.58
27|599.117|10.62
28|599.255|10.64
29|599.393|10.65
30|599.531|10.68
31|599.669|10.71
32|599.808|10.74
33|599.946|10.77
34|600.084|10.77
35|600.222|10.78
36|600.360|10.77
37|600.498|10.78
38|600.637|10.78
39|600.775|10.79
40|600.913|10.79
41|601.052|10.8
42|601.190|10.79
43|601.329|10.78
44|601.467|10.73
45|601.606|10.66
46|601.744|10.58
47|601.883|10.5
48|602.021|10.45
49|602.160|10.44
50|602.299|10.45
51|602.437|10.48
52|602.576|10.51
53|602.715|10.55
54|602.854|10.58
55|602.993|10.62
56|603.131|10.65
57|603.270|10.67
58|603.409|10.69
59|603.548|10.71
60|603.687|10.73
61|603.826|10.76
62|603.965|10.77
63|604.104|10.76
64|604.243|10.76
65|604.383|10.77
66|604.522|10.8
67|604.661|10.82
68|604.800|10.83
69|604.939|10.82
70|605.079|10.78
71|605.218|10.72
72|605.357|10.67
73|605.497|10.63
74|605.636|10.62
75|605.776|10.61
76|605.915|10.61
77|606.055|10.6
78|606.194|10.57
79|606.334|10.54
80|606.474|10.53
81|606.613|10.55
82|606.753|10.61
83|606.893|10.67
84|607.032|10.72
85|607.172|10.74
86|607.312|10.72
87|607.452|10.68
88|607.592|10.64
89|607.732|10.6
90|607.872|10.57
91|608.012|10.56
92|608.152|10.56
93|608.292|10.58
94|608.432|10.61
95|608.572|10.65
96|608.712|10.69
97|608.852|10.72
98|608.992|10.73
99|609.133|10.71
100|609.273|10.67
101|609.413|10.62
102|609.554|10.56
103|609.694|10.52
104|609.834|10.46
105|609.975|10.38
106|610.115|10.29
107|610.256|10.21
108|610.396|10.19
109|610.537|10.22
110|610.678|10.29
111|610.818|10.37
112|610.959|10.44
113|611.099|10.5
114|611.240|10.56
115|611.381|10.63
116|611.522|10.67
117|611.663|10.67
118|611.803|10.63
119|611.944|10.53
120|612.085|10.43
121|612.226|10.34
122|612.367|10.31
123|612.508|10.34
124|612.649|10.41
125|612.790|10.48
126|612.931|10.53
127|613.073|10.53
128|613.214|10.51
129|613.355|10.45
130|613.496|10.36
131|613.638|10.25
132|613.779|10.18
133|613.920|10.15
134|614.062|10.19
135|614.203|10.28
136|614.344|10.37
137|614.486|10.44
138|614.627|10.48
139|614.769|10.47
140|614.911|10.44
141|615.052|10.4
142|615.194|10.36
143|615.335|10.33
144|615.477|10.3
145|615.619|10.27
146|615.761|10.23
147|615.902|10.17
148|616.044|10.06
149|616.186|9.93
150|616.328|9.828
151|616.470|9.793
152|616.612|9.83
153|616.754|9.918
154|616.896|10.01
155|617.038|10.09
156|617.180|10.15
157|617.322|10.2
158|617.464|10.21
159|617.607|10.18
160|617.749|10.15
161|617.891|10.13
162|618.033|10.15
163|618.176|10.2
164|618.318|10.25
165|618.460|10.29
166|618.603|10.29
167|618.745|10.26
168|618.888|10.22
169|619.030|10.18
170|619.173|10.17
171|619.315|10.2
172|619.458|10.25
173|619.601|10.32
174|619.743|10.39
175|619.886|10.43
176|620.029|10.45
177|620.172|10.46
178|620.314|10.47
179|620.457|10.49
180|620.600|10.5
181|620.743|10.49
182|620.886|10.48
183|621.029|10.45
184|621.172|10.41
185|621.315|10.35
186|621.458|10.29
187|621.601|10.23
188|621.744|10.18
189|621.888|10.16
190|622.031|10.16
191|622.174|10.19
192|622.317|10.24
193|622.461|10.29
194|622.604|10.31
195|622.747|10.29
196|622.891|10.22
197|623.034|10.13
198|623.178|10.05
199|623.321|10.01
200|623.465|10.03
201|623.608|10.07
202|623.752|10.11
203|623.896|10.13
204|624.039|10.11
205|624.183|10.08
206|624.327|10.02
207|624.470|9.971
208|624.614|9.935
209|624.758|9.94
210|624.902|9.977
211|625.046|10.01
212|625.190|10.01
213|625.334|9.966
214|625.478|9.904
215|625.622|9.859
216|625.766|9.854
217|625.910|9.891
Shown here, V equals -0.01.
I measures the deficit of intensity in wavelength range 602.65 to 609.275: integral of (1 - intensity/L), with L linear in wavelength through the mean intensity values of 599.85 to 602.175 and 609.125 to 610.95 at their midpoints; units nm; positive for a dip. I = -0.08 nm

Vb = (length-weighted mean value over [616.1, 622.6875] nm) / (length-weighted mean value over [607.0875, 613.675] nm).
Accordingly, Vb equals 1.0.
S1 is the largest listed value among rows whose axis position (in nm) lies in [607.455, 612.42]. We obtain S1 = 10.73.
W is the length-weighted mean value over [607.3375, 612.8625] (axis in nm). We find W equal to 10.5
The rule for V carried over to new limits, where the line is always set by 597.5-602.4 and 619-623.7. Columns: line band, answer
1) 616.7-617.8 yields 0.02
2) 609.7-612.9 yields 0.00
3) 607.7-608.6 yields -0.01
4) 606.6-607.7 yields -0.02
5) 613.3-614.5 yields 0.01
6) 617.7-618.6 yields 0.01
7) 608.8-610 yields -0.01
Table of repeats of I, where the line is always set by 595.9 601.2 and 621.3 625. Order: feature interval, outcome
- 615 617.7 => 0.05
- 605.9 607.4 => -0.01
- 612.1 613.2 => 0.00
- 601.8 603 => 0.01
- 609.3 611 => 0.01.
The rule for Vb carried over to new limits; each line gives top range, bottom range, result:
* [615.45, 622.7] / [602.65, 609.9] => 0.96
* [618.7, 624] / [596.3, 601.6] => 0.96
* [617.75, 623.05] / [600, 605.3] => 0.96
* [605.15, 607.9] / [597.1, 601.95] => 1.00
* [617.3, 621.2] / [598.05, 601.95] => 0.97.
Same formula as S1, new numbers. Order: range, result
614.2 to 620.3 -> 10.48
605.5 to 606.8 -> 10.62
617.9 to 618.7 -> 10.29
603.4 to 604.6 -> 10.8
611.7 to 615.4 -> 10.63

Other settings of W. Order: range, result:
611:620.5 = 10.3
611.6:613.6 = 10.5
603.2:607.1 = 10.7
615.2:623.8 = 10.2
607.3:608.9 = 10.6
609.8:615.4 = 10.4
